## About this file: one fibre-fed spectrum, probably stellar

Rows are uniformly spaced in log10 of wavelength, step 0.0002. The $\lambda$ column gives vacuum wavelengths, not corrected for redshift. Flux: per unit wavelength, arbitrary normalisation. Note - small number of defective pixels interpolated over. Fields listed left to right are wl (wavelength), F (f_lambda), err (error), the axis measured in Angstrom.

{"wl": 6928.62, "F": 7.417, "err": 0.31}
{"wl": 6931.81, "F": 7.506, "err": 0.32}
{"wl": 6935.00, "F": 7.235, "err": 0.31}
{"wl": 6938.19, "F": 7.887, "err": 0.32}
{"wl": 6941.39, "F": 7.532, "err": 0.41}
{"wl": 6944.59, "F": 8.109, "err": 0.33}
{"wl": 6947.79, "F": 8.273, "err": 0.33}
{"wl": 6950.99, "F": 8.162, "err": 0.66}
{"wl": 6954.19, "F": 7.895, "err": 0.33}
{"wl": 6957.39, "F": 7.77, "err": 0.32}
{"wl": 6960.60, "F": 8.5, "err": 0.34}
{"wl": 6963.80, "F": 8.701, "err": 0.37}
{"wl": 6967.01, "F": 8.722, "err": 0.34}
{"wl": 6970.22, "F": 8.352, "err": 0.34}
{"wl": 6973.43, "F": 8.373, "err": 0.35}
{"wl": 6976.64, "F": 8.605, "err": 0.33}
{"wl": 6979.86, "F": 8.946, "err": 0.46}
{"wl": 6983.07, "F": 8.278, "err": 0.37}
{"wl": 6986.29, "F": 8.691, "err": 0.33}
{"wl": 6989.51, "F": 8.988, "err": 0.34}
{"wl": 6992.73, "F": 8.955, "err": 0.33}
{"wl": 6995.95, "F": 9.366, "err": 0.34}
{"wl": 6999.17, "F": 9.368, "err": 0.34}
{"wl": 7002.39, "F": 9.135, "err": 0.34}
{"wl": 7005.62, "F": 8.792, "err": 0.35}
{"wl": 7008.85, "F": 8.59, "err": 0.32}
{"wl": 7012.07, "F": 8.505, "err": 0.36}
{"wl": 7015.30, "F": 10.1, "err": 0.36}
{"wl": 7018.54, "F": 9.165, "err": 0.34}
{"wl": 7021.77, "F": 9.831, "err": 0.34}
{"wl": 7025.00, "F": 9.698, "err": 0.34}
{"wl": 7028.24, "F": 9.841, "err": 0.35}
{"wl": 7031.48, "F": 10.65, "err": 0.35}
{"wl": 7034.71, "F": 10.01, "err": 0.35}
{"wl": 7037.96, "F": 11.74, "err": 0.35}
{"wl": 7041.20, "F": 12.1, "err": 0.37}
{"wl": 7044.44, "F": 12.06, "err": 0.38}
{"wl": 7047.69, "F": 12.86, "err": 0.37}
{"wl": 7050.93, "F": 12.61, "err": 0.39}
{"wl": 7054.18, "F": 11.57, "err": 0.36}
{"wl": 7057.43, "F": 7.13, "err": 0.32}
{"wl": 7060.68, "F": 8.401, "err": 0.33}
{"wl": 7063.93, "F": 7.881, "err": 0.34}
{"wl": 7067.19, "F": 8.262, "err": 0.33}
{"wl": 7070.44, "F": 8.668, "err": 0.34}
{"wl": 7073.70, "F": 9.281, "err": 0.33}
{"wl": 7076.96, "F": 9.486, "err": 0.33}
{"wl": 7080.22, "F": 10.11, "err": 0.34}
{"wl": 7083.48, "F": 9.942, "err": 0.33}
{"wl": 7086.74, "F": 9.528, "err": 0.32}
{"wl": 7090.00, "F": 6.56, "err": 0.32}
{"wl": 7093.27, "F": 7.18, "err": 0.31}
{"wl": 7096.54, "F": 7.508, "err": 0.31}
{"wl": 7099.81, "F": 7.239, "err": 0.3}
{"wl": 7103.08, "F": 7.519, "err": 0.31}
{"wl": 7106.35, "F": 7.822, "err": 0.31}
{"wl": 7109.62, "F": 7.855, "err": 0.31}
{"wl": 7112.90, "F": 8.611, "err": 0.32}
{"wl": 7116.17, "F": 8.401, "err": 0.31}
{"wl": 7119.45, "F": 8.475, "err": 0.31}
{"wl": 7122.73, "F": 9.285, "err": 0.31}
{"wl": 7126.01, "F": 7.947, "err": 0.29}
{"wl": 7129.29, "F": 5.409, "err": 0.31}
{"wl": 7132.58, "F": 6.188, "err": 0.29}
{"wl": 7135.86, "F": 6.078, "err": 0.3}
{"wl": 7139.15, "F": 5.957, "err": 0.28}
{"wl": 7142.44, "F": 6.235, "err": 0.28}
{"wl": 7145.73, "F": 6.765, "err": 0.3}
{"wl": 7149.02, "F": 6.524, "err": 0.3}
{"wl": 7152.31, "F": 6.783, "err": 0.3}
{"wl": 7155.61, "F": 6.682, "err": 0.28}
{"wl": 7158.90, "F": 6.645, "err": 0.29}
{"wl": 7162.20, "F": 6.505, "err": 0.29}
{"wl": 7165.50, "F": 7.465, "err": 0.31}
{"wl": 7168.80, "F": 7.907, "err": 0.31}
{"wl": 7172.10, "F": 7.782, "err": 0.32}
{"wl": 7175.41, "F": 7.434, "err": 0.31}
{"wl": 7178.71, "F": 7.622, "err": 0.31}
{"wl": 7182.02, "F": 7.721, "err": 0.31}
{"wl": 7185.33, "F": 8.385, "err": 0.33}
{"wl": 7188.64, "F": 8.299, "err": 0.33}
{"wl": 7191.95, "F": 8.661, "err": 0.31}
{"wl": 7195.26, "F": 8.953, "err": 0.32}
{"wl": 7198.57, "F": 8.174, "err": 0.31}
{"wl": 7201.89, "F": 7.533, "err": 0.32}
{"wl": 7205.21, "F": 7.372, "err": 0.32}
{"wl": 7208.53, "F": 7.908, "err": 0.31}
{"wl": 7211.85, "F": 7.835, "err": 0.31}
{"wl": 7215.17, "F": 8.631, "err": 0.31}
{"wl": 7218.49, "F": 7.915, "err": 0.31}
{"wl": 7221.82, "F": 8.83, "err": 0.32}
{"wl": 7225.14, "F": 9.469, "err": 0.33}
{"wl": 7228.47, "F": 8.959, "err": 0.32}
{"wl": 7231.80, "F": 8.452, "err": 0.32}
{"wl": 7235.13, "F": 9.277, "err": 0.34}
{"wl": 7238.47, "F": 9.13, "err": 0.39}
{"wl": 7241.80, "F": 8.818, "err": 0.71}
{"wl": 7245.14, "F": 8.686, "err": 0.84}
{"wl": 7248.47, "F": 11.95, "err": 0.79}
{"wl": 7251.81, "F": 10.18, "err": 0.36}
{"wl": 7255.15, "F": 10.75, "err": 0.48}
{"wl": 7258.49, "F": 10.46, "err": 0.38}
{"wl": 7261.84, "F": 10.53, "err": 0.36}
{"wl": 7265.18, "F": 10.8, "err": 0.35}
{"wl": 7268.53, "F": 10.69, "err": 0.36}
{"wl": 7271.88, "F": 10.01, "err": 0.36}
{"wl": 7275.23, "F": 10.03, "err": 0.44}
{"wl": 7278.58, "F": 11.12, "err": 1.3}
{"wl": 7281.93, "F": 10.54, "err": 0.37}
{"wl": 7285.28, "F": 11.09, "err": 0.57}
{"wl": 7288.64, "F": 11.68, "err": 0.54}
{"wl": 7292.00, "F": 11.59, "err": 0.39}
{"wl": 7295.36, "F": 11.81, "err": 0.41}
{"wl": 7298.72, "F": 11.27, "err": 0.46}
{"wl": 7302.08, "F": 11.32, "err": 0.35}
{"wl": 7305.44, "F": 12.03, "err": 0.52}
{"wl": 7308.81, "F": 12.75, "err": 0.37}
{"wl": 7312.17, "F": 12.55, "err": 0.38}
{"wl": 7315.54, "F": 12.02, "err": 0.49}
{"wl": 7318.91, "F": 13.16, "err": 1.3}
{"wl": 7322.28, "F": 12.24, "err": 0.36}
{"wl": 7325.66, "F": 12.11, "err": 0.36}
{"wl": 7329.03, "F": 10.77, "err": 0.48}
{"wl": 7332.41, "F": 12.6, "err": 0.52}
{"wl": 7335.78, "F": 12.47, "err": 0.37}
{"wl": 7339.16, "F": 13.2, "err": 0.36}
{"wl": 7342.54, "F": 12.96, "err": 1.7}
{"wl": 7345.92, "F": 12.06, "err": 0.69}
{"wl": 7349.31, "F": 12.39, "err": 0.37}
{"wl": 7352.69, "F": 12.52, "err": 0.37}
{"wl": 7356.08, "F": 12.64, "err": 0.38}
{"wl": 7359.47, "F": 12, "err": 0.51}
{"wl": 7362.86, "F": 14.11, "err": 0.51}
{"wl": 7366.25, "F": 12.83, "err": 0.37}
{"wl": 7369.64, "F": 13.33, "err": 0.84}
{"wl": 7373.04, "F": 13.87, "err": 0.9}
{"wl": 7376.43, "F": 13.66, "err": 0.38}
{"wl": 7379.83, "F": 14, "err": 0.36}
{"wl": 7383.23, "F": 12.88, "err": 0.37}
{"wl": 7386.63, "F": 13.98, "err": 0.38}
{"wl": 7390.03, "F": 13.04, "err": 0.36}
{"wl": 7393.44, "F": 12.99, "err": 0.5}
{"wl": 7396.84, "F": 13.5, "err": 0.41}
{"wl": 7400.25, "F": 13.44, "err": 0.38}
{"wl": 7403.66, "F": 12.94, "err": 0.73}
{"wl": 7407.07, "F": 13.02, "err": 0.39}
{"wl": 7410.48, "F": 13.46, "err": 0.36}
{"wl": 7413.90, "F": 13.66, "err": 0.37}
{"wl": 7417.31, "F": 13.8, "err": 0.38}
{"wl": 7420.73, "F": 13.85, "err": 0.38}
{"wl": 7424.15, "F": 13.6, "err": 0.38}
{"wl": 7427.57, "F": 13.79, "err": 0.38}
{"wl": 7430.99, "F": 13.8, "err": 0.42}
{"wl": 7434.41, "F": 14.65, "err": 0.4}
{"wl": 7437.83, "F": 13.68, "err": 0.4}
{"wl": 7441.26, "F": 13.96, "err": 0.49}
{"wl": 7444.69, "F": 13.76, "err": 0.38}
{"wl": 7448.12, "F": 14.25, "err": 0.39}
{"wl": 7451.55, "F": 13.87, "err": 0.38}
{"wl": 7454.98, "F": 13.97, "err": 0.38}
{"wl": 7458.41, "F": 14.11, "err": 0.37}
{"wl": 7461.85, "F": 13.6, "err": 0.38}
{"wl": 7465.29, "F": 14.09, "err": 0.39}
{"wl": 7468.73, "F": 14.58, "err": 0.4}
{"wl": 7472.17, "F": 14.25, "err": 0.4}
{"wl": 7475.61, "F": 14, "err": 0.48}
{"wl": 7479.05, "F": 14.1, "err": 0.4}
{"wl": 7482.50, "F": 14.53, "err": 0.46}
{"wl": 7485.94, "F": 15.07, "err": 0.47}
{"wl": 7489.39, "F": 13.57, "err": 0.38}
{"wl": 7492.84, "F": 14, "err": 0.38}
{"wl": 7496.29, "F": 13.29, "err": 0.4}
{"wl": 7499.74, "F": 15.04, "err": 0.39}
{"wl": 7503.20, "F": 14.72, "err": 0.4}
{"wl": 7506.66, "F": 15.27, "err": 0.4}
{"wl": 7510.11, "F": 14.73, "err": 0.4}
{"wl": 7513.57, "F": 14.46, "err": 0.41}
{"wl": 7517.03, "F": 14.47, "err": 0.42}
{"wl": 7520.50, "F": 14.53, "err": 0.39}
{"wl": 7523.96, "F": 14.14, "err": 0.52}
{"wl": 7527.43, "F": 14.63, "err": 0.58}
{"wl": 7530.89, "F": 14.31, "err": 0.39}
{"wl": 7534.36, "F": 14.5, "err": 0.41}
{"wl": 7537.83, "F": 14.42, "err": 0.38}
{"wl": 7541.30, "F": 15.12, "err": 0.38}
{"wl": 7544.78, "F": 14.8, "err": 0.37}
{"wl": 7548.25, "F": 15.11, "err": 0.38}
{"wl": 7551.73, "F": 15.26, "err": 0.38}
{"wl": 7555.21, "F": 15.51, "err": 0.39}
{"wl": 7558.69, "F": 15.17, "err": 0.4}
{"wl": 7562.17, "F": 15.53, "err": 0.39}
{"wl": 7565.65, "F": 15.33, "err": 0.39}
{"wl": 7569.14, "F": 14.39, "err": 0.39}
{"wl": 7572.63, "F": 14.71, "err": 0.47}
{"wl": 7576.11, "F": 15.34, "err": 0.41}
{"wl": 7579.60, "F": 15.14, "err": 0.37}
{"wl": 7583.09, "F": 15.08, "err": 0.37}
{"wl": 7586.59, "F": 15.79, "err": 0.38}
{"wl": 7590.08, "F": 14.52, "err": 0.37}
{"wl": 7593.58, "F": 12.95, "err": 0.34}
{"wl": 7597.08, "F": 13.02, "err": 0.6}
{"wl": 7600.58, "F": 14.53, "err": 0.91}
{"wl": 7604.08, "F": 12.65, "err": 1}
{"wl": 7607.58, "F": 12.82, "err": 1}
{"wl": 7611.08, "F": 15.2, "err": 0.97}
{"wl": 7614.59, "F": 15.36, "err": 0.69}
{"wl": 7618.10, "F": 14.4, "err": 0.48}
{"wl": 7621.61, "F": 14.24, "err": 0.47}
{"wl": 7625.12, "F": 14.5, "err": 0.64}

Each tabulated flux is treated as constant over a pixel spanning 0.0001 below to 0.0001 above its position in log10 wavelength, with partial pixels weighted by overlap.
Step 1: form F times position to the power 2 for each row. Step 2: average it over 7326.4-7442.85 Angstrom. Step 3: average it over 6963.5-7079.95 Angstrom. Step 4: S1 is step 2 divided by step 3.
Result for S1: 1.54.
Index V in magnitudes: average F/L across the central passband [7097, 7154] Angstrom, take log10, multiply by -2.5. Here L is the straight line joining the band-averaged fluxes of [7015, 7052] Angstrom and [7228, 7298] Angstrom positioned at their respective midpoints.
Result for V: 0.42 mag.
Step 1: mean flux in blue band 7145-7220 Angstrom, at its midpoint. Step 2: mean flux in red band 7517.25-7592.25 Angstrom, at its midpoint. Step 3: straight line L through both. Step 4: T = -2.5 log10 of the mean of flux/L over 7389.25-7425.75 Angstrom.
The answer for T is -0.12 mag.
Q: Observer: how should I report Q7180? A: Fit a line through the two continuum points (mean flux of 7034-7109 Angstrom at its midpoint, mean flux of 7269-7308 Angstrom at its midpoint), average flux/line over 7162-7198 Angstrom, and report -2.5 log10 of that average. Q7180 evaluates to 0.28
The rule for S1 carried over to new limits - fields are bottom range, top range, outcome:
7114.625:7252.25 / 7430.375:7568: 1.99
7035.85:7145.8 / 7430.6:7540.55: 1.85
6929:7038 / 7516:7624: 1.95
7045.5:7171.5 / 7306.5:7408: 1.72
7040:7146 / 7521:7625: 1.96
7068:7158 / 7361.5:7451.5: 1.92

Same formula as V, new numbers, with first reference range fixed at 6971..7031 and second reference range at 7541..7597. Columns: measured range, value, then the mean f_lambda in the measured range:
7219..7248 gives 0.260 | 9.04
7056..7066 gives 0.233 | 7.83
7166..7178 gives 0.375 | 7.68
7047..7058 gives -0.172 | 11.3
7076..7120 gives 0.213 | 8.28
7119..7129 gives 0.258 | 8.16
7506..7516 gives -0.033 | 14.8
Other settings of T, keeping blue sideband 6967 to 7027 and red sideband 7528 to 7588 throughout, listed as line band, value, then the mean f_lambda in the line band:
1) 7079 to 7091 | 0.09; 9.13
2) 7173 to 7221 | 0.35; 8.04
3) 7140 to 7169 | 0.50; 6.76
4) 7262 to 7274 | 0.14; 10.5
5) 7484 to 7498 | 0.02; 14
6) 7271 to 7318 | 0.07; 11.5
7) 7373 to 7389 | -0.04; 13.6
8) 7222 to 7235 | 0.27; 8.99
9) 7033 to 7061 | -0.16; 11.1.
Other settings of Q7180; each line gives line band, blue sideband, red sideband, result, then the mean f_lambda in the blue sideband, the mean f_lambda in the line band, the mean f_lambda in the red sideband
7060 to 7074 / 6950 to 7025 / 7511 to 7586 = 0.15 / 8.8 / 8.43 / 14.9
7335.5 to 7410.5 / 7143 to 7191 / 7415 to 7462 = -0.07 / 7.32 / 13.1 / 13.9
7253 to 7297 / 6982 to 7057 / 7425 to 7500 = 0.14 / 10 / 10.8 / 14.1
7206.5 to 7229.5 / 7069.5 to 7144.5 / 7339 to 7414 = 0.18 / 7.87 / 8.48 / 13.1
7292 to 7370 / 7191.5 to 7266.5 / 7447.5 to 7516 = -0.11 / 9.1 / 12.4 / 14.3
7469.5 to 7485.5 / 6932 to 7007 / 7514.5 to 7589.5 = -0.02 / 8.44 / 14.3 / 14.9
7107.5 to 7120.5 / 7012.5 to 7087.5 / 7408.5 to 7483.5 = 0.27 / 10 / 8.31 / 14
